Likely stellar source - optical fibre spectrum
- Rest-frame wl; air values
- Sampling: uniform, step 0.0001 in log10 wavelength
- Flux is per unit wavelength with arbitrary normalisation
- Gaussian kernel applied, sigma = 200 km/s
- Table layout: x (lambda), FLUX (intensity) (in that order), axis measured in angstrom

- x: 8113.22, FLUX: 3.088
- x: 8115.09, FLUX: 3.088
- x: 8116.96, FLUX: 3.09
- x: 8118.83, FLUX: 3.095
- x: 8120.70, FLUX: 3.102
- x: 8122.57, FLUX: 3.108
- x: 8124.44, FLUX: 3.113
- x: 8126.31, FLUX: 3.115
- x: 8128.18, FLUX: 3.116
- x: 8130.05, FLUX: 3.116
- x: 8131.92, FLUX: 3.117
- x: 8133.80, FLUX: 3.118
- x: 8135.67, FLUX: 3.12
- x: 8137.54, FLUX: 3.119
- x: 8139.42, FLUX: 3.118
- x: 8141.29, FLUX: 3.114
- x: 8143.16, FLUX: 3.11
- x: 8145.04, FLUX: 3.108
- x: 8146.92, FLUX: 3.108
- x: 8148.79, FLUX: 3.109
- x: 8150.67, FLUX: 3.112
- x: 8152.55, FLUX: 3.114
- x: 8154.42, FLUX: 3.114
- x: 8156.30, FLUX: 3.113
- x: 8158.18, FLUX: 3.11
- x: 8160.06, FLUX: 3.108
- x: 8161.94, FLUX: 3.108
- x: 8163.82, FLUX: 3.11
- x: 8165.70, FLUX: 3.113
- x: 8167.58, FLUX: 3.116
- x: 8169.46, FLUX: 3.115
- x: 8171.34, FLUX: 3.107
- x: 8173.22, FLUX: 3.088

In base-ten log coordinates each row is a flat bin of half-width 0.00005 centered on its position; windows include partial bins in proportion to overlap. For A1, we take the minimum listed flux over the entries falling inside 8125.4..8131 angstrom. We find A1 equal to 3.115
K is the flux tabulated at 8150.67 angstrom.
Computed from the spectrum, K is 3.112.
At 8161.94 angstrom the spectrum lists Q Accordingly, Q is 3.108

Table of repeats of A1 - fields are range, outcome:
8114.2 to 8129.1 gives 3.088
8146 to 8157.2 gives 3.108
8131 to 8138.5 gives 3.117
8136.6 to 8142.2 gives 3.114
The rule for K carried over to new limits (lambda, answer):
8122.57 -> 3.108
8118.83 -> 3.095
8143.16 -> 3.11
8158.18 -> 3.11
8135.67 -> 3.12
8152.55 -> 3.114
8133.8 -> 3.118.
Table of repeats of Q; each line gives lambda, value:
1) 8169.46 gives 3.115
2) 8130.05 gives 3.116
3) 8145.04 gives 3.108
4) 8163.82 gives 3.11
